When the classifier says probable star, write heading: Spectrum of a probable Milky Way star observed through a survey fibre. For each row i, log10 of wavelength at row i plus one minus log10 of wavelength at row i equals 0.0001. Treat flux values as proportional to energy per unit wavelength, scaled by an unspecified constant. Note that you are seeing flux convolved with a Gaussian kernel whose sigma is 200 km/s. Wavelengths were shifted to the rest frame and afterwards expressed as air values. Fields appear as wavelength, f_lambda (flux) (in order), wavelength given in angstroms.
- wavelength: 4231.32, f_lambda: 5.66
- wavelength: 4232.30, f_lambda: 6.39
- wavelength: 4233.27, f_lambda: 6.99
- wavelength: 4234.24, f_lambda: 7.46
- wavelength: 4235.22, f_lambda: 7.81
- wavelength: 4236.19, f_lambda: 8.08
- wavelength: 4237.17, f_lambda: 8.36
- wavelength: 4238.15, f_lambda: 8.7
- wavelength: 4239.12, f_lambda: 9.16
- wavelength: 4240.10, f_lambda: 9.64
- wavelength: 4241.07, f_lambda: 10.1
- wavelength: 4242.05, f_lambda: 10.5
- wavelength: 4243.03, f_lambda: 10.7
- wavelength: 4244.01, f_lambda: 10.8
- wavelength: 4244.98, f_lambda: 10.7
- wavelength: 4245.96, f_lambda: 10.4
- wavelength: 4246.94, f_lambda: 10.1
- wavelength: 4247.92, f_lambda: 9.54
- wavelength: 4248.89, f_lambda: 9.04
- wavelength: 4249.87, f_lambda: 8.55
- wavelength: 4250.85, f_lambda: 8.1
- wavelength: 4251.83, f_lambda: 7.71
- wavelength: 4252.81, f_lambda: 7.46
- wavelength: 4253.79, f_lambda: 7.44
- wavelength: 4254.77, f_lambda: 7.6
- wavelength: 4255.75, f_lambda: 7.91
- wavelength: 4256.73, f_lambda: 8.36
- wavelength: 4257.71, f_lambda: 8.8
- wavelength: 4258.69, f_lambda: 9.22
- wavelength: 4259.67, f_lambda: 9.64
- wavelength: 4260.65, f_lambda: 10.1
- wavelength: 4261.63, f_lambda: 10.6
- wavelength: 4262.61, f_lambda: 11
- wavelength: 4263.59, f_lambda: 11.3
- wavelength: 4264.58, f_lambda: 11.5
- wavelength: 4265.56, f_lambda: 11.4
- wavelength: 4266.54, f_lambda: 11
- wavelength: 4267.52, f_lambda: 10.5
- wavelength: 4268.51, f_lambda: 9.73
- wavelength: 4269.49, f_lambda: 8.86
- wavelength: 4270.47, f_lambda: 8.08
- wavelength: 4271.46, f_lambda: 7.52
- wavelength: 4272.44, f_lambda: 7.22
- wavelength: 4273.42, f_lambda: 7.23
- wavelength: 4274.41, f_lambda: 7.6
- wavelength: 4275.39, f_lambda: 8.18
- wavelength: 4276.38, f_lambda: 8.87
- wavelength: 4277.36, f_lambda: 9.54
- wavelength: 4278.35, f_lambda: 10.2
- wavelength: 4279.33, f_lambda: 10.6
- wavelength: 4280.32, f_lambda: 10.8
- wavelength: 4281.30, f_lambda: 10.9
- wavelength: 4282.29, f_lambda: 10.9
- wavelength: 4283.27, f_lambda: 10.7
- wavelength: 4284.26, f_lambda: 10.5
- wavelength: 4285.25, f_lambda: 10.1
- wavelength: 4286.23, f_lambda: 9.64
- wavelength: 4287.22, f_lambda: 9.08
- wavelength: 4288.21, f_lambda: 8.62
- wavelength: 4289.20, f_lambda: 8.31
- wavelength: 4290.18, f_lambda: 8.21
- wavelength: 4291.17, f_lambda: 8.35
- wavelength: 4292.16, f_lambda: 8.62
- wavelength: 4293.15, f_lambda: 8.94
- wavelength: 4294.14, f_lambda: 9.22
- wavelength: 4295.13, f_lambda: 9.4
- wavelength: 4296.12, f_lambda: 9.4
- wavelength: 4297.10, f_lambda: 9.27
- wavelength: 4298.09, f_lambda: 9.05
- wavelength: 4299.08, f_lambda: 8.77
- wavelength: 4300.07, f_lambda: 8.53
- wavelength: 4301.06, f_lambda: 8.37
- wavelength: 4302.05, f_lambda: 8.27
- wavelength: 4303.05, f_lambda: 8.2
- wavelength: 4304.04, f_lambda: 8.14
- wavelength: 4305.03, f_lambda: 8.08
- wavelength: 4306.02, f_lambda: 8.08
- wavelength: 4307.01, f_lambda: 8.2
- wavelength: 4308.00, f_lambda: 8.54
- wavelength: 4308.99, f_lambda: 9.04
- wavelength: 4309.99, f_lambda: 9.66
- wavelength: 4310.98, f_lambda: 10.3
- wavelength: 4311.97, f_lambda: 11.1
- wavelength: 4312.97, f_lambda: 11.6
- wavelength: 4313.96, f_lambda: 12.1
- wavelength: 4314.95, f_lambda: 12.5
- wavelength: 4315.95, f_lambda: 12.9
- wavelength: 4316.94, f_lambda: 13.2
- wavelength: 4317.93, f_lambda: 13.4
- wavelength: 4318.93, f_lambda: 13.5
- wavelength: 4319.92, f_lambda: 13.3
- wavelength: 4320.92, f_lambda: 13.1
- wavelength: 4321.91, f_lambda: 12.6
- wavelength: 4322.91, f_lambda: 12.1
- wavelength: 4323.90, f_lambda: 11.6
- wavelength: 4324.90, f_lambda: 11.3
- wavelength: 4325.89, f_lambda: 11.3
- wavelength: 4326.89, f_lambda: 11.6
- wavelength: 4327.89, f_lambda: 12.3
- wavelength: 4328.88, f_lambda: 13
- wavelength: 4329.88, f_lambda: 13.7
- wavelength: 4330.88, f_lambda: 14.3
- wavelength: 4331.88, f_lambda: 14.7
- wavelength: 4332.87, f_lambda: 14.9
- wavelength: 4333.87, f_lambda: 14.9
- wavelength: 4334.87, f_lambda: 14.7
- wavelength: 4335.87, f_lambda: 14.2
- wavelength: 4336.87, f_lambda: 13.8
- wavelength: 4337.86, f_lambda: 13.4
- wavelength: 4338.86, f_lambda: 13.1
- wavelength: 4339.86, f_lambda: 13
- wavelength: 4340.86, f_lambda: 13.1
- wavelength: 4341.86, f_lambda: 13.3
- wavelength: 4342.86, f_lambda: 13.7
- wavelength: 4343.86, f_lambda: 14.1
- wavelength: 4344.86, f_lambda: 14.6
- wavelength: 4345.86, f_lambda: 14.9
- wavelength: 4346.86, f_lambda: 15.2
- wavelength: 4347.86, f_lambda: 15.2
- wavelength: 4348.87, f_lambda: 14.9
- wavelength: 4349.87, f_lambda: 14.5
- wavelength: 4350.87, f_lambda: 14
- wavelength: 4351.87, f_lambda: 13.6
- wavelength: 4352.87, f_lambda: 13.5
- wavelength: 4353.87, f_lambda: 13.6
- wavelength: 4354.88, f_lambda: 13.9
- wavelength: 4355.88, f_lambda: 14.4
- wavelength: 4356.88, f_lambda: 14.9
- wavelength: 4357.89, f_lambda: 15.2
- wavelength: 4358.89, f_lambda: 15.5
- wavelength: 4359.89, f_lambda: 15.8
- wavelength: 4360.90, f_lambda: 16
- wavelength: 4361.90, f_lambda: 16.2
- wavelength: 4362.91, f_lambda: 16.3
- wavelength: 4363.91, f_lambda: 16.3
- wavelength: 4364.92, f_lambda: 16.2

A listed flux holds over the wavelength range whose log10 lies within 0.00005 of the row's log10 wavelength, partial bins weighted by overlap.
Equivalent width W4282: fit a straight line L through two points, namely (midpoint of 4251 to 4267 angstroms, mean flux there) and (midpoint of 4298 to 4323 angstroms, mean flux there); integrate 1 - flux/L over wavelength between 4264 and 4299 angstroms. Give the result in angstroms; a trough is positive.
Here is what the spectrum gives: 1.77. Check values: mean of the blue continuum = 9.41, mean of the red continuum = 10.5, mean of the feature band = 9.37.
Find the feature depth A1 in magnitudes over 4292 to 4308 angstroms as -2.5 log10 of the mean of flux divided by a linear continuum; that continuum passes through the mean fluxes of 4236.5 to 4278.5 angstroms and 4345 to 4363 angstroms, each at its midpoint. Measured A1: 0.33 mag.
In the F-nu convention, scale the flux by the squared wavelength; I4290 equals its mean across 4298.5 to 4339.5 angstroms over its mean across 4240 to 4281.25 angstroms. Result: 1.3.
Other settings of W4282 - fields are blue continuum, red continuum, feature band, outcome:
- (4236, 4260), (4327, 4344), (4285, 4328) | 7.3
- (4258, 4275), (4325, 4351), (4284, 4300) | 2.9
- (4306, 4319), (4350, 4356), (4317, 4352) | -2.8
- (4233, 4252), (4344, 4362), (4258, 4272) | 0.4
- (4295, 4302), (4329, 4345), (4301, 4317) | 0.8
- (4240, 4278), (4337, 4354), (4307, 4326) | 1.2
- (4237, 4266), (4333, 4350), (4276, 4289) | 1.3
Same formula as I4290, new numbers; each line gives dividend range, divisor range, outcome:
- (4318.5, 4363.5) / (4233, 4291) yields 1.56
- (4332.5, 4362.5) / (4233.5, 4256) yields 1.69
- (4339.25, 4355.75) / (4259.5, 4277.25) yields 1.54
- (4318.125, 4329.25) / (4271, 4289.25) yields 1.35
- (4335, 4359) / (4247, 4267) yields 1.58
